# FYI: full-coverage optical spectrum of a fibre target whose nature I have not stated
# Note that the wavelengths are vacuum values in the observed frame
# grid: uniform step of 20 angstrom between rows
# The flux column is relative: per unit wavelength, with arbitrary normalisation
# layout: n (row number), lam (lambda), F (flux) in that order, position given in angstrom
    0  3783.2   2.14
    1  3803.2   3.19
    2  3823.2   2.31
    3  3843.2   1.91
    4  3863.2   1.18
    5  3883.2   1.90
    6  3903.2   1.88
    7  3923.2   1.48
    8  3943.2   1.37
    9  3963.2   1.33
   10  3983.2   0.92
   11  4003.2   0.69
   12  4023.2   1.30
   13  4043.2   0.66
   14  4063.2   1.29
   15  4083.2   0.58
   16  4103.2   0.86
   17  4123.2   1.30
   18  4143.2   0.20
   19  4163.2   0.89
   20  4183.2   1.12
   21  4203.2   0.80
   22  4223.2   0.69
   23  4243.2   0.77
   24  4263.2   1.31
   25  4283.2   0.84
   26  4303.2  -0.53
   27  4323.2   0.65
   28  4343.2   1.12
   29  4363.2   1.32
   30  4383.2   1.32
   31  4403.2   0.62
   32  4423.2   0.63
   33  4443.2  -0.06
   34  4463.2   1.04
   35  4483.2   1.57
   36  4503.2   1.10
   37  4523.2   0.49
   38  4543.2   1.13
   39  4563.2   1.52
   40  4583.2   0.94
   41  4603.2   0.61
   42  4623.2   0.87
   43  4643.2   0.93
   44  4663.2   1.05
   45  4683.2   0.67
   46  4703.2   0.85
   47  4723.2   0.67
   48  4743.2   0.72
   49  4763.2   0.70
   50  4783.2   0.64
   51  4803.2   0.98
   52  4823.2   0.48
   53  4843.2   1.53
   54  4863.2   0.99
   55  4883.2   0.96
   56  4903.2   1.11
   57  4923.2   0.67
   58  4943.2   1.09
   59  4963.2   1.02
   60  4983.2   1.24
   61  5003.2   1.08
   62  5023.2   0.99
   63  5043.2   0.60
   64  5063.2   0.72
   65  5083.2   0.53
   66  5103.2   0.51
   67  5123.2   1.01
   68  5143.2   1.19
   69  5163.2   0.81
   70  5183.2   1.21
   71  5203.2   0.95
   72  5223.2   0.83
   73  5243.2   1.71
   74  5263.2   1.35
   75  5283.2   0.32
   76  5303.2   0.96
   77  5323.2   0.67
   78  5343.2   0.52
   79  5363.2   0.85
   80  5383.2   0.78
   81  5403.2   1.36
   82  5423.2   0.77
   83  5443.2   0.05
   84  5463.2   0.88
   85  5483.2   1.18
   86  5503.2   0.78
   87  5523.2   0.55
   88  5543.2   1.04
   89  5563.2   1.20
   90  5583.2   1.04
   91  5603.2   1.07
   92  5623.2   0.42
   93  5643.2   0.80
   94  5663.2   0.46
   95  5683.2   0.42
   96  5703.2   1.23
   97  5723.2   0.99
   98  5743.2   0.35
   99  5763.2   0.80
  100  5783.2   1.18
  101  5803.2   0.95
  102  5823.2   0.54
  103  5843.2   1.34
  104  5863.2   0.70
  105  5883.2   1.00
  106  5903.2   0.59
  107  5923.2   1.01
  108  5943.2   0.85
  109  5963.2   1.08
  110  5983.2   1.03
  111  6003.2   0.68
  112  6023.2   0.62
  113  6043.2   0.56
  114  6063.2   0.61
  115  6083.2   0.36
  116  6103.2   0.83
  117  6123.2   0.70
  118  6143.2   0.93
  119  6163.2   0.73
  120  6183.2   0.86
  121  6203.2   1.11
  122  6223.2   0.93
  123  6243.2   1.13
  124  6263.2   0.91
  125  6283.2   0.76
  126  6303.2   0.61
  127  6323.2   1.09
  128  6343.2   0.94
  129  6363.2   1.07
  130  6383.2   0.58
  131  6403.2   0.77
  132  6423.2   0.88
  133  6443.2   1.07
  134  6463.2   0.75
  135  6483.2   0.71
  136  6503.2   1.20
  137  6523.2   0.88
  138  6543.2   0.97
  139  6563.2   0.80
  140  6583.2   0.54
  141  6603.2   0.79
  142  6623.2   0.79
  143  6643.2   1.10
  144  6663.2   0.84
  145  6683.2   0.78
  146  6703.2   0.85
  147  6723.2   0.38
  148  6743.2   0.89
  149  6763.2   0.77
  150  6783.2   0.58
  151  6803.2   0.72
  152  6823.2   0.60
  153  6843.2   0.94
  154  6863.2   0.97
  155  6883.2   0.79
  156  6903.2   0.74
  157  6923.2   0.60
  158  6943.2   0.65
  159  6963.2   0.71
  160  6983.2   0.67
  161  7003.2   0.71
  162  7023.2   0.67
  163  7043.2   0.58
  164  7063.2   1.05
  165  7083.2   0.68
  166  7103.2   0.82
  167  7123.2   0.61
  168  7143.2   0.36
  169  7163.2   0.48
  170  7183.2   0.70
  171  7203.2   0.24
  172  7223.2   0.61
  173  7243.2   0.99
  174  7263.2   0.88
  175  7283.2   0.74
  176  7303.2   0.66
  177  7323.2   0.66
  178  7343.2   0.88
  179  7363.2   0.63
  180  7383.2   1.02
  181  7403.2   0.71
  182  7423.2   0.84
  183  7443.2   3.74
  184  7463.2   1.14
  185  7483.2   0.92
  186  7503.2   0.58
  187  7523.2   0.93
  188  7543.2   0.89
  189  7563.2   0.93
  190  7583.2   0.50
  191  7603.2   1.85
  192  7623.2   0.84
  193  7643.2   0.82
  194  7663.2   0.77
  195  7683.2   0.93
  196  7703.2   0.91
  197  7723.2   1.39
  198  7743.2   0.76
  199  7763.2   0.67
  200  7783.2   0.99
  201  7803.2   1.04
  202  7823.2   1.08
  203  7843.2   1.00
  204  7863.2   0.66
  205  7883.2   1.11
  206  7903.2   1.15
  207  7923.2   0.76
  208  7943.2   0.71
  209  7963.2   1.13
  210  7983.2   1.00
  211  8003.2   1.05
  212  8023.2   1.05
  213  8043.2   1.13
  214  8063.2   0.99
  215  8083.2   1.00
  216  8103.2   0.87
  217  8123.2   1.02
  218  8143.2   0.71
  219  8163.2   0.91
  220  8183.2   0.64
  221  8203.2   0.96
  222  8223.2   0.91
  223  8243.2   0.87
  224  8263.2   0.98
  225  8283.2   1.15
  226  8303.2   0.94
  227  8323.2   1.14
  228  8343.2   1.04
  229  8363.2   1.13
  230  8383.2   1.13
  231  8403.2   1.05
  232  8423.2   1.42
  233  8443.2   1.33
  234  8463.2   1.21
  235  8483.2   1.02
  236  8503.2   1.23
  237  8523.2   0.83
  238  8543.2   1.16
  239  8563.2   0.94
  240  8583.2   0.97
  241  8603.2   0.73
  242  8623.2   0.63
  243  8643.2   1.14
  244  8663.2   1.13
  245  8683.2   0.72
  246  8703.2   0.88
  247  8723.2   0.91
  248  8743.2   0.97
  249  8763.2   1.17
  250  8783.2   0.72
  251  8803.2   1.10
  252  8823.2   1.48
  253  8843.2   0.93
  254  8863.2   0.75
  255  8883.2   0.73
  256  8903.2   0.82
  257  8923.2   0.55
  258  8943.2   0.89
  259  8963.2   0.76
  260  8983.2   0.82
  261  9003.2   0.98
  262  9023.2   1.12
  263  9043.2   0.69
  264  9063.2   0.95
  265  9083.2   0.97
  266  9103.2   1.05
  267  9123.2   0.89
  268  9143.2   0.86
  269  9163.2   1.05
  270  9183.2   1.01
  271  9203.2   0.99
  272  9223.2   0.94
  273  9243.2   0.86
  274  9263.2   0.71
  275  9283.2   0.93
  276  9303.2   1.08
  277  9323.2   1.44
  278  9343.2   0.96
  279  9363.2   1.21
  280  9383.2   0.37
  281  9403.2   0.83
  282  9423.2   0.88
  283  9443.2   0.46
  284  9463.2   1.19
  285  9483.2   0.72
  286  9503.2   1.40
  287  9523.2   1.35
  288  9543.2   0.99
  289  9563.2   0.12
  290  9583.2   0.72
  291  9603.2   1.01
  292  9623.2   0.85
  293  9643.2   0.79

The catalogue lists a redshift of 1.00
